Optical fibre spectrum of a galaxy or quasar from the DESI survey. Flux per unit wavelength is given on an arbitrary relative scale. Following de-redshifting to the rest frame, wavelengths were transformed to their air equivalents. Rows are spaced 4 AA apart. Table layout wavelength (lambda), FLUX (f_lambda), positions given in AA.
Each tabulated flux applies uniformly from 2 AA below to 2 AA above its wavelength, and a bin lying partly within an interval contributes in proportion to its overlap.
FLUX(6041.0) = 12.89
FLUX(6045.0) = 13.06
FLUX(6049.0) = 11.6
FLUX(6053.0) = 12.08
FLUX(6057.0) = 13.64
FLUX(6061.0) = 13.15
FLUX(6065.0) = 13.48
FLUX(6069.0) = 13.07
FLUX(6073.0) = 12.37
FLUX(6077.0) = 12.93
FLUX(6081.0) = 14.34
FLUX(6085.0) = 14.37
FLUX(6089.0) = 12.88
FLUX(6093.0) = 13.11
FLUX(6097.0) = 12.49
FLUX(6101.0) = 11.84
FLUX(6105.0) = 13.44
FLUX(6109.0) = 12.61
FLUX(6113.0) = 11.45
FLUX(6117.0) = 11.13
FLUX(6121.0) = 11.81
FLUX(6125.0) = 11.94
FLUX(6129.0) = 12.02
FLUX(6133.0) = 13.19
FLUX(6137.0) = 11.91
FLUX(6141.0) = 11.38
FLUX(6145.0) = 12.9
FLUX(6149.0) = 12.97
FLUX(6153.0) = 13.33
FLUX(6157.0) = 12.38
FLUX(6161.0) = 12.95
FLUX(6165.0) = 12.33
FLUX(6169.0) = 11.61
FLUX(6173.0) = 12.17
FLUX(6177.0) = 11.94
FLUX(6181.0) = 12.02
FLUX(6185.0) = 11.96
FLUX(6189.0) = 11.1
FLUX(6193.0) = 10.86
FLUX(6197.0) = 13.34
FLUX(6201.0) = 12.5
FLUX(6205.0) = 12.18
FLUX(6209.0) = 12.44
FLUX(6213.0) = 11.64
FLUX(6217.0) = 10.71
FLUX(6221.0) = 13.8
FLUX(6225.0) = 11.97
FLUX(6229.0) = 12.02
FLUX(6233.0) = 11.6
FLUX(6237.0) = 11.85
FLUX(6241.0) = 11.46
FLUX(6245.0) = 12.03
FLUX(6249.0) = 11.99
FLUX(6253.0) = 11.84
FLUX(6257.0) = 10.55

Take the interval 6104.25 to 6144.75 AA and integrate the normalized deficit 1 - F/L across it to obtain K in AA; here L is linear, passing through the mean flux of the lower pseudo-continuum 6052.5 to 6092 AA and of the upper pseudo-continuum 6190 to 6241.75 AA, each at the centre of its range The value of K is 2.3 AA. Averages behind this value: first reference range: 13.3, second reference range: 12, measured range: 12.1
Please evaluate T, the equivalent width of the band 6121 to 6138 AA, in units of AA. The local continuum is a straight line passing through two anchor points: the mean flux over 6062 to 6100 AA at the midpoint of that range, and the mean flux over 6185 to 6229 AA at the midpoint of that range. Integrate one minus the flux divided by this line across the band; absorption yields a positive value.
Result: 0.7 AA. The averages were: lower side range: 13.2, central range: 12.2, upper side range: 12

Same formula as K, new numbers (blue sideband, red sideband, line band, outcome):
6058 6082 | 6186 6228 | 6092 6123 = 1.6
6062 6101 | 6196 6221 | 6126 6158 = 0.5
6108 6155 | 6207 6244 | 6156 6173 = -0.2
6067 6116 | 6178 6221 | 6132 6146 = 0.3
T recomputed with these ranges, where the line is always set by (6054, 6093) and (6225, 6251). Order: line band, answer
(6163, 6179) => 0.5 AA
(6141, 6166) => -0.2 AA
